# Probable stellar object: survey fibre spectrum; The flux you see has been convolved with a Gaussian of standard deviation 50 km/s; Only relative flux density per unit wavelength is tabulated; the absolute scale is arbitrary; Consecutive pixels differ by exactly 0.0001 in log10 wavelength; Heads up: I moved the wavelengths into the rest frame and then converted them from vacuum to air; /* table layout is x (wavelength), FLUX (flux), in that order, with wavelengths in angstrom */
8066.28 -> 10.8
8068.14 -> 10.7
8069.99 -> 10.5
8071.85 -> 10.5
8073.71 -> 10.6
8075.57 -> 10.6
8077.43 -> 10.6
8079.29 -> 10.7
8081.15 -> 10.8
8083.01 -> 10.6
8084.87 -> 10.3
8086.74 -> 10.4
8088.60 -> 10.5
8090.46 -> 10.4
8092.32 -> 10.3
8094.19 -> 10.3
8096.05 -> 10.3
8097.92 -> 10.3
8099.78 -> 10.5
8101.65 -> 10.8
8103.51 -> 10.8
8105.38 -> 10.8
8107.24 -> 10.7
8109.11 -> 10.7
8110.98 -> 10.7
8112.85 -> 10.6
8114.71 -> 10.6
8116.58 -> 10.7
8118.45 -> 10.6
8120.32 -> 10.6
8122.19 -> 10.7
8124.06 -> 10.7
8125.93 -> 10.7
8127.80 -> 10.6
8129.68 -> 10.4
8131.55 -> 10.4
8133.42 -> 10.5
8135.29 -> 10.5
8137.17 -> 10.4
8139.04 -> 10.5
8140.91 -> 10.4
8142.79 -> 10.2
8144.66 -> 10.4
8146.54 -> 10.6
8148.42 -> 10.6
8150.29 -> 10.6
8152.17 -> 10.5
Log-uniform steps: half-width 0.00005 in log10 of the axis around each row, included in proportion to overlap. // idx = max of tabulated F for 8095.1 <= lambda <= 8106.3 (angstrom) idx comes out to 10.8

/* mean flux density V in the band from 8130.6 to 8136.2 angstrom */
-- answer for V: 10.5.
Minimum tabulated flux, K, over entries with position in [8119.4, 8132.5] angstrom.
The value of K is 10.4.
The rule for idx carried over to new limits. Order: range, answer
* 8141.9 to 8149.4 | 10.6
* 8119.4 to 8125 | 10.7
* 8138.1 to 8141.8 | 10.5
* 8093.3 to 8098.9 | 10.3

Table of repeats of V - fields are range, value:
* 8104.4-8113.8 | 10.7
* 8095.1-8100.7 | 10.4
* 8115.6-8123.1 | 10.6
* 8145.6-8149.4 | 10.6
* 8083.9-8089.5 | 10.4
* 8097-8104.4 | 10.6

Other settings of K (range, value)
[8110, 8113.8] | 10.6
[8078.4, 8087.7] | 10.3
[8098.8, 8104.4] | 10.5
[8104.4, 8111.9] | 10.7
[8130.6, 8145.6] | 10.2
